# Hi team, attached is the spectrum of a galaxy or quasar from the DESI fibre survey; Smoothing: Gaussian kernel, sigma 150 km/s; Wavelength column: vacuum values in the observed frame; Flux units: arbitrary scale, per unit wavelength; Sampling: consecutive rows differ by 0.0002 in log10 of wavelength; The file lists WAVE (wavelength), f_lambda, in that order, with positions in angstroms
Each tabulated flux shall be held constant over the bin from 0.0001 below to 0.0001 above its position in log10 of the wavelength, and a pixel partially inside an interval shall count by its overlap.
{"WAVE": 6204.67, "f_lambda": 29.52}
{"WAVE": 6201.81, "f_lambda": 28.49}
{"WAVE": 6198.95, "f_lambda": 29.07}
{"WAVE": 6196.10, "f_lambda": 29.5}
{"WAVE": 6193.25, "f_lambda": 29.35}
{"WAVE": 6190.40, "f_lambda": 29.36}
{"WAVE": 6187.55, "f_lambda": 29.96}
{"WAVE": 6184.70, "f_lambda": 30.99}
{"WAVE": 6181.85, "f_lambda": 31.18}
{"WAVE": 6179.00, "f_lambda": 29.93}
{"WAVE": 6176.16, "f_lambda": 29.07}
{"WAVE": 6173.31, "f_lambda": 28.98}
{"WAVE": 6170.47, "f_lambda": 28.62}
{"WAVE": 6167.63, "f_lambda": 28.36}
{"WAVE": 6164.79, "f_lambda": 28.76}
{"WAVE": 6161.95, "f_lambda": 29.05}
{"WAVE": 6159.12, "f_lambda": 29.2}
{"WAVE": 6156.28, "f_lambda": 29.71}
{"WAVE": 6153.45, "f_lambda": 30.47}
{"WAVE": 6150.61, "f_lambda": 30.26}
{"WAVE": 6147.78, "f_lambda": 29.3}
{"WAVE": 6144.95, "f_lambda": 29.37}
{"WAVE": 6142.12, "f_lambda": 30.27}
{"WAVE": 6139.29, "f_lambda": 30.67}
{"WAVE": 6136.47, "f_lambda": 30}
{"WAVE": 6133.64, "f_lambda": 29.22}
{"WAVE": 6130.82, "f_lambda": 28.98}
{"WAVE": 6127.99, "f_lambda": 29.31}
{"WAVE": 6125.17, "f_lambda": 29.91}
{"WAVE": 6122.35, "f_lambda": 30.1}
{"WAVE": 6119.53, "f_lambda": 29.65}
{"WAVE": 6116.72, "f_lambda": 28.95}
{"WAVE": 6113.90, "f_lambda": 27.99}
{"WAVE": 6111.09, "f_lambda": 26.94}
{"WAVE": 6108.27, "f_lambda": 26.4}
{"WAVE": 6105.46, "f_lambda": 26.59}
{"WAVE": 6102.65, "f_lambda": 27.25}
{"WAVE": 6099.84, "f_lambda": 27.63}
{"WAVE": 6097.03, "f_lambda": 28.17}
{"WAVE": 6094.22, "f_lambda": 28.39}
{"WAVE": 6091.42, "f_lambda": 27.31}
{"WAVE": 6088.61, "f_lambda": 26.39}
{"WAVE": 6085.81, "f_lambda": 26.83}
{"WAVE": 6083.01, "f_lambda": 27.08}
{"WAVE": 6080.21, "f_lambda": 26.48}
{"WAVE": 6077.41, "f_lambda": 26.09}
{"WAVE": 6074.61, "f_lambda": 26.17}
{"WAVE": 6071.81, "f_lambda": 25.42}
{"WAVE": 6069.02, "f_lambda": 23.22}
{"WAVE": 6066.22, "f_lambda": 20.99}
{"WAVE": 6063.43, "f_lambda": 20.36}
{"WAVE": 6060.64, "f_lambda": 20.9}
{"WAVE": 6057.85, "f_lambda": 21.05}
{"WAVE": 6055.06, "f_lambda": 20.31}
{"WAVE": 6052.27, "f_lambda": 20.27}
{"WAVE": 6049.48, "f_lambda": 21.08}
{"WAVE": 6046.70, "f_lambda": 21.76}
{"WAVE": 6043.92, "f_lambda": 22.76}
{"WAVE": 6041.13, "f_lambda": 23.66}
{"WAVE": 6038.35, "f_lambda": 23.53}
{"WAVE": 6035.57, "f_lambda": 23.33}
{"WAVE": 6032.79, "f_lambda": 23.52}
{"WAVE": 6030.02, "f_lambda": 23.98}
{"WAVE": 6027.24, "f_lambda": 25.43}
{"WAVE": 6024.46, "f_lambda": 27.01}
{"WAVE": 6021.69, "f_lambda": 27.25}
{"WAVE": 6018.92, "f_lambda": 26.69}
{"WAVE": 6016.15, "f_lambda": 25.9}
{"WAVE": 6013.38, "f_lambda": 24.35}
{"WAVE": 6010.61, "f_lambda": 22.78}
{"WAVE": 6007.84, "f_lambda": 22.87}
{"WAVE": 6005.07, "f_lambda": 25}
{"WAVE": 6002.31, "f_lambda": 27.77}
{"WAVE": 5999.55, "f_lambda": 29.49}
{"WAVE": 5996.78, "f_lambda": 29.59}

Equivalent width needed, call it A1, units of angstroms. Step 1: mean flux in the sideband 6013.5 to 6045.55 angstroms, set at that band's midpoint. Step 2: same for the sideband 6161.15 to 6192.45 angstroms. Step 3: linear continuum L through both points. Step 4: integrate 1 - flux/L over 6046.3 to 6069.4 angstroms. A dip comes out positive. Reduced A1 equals 4.2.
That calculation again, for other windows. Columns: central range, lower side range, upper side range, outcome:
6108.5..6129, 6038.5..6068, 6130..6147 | -0.7 angstroms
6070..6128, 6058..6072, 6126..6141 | -4.2 angstroms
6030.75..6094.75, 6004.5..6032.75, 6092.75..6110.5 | 6.3 angstroms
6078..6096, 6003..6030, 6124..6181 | 0.3 angstroms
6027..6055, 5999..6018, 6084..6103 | 3.6 angstroms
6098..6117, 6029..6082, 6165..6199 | -1.2 angstroms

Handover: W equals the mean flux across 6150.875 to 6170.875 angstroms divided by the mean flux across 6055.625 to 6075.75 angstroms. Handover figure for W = 1.3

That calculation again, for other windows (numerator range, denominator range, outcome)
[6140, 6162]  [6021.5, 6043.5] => 1.22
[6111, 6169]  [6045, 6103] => 1.21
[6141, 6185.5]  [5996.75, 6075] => 1.24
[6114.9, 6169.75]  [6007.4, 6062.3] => 1.26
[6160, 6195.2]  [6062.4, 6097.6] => 1.15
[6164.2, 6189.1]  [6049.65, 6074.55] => 1.36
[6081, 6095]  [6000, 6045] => 1.09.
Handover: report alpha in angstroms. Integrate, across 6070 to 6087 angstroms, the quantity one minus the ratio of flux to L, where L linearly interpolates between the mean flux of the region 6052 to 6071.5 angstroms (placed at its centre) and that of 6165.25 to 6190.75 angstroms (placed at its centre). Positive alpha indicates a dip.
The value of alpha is -2.8 angstroms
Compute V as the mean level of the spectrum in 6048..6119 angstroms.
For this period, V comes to 25.2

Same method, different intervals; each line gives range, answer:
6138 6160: 29.9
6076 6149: 28.3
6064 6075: 23.5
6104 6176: 29.1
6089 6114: 27.3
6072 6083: 26.2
